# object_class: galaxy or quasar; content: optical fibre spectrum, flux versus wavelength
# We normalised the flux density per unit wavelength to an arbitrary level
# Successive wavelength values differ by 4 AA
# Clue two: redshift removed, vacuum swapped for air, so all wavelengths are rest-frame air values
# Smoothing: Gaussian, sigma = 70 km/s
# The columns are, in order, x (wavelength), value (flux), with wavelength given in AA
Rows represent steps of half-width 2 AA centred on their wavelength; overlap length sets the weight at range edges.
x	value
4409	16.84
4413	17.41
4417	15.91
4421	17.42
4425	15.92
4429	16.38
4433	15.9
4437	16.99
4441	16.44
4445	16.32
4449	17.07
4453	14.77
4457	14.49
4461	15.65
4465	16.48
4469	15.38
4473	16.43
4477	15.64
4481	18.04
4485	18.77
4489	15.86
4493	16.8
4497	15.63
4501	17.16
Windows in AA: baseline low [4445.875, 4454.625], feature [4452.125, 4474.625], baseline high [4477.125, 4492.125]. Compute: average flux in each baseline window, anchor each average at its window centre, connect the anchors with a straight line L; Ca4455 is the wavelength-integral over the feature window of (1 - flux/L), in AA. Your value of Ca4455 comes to 1.3 AA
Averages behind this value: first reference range 16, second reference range 17.3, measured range 15.6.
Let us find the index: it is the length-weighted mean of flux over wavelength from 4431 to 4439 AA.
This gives 16.4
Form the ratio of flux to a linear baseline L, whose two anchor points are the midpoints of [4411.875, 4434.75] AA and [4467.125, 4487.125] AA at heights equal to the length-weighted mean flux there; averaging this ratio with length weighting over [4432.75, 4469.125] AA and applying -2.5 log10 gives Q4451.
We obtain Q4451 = 0.05 mag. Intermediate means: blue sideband 16.5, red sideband 16.9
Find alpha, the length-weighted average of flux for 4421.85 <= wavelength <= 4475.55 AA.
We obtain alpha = 16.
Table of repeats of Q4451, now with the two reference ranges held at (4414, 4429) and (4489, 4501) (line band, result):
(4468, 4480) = 0.02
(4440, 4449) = -0.01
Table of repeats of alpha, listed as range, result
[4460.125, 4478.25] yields 15.9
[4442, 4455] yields 16.1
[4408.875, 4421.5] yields 16.8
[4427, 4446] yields 16.4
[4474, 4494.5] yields 17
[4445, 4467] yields 15.7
